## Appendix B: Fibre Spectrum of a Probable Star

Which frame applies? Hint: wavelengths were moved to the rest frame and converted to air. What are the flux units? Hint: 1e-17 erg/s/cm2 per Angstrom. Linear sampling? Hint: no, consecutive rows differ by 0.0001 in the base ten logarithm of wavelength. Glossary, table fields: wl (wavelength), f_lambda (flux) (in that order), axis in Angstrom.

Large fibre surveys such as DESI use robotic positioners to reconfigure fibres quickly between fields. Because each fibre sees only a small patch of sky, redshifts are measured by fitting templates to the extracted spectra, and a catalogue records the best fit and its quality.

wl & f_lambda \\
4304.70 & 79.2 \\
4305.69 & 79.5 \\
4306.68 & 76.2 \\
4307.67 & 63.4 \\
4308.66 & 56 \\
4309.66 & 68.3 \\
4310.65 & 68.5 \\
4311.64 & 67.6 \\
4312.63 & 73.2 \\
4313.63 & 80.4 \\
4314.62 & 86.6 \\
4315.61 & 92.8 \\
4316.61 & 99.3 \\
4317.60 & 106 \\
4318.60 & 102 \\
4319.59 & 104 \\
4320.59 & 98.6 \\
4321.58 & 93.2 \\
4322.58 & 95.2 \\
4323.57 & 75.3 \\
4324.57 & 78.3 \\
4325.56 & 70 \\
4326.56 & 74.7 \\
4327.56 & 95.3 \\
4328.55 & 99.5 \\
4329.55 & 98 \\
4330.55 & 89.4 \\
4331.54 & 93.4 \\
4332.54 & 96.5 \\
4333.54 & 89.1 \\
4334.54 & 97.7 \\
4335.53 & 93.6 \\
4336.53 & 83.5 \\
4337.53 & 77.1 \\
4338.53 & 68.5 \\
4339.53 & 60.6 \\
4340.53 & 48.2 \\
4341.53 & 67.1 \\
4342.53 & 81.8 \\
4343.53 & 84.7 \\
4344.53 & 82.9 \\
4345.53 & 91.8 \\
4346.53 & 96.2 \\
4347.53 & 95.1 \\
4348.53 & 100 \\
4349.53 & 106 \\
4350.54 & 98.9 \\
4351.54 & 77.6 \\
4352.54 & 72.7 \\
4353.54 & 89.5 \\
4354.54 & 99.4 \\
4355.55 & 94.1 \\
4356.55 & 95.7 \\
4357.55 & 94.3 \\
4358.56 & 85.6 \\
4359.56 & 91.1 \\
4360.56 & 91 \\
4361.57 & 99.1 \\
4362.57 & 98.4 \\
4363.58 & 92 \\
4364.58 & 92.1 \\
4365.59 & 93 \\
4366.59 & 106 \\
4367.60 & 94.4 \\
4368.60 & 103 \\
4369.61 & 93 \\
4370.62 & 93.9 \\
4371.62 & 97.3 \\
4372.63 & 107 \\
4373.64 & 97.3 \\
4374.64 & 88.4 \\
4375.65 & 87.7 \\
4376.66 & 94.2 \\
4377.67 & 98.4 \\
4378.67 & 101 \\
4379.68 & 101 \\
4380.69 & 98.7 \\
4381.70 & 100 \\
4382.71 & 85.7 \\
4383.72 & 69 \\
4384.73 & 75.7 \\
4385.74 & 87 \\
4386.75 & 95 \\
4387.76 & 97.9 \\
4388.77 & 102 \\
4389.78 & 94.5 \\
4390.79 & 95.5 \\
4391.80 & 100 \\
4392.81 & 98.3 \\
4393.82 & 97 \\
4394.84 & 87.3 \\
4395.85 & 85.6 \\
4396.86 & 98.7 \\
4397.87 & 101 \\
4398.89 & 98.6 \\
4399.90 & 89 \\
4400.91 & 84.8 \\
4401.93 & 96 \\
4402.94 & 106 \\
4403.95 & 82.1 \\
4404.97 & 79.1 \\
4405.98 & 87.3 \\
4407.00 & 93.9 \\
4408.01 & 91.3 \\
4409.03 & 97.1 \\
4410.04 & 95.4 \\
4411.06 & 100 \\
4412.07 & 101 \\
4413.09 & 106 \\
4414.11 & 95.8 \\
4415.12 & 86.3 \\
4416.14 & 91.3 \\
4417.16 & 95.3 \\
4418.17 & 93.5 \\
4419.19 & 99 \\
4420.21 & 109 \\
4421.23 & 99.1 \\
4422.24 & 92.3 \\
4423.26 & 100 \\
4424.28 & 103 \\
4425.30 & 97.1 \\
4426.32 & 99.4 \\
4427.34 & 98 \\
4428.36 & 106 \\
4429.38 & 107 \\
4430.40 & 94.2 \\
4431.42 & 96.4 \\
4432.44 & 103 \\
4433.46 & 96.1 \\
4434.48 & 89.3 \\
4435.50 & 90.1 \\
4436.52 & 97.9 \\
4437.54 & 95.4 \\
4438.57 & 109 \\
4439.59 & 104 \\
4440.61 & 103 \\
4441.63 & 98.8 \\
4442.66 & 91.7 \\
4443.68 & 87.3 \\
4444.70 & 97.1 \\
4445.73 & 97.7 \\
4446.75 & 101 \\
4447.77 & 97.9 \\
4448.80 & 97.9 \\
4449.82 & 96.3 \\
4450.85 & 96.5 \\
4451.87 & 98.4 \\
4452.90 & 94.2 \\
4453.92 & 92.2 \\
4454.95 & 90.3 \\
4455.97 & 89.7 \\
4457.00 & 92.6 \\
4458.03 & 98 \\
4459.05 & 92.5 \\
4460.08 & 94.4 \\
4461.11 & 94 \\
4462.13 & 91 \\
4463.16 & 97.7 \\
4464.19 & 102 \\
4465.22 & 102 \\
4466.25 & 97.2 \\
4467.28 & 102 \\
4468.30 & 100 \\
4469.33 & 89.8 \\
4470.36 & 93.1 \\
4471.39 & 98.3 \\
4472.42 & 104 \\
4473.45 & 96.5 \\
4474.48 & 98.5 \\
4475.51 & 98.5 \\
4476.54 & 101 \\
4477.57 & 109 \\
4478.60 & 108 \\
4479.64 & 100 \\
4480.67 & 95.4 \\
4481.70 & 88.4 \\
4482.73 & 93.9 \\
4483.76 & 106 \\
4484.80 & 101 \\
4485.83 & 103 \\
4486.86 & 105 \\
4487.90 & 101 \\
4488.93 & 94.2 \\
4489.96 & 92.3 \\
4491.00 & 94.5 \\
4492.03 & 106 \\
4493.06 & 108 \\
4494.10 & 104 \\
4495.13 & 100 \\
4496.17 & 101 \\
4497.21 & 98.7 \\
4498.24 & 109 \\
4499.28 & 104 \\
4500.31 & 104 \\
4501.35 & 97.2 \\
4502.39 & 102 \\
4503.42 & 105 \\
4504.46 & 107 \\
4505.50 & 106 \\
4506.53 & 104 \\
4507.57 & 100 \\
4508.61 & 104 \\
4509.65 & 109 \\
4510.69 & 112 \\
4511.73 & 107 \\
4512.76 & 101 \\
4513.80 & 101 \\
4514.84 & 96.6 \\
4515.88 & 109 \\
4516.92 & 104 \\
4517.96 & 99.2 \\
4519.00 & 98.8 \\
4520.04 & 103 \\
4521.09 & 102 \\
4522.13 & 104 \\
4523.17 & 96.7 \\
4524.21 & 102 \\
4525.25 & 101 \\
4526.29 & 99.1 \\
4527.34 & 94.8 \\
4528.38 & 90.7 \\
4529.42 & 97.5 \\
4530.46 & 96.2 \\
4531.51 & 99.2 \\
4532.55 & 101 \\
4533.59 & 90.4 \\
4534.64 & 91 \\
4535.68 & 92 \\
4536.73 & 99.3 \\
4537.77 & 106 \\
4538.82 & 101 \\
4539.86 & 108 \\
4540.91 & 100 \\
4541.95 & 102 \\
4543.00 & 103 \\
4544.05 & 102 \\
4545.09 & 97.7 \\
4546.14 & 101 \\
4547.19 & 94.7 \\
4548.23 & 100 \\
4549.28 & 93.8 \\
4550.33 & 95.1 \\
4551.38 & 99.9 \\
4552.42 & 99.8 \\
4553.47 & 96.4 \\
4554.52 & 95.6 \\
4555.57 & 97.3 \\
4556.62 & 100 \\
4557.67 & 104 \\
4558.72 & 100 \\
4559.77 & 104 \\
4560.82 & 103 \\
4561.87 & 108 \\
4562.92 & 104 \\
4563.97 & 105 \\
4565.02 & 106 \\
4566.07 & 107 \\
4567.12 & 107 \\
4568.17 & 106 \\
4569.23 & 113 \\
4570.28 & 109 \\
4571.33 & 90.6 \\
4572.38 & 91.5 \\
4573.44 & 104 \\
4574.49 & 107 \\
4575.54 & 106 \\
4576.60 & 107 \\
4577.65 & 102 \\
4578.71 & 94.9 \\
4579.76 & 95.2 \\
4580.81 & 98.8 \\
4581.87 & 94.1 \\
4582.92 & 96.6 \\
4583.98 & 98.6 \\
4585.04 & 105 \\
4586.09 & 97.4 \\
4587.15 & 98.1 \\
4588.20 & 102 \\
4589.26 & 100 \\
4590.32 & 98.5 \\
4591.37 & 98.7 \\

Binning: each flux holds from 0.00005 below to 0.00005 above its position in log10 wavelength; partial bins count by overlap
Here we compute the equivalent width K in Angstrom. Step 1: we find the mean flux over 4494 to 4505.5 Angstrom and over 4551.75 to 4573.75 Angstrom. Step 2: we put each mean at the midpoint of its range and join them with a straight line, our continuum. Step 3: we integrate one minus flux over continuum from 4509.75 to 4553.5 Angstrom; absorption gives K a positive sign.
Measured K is 1.21 Angstrom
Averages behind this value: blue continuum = 103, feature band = 99.9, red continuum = 102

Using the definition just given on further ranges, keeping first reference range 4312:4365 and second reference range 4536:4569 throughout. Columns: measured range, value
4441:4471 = 0.0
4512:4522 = -0.2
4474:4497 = -0.7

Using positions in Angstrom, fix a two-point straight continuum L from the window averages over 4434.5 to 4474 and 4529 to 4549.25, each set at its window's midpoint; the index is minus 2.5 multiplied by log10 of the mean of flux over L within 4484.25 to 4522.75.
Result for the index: -0.051 mag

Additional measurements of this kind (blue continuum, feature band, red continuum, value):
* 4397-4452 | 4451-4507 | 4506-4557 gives -0.009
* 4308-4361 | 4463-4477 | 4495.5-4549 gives -0.019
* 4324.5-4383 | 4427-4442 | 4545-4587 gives -0.054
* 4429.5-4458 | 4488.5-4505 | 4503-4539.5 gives -0.024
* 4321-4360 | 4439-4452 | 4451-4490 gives -0.024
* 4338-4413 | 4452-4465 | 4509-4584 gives 0.020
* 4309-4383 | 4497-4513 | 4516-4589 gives -0.072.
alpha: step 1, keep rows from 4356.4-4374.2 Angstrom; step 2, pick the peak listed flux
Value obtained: 107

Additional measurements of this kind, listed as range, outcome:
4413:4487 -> 109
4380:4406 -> 106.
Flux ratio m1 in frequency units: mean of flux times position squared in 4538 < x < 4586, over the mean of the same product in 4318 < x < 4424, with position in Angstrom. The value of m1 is 1.2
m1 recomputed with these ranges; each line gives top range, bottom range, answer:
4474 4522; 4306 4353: 1.30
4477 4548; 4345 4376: 1.15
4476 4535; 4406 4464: 1.08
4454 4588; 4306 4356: 1.28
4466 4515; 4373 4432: 1.11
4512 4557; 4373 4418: 1.13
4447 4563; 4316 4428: 1.14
